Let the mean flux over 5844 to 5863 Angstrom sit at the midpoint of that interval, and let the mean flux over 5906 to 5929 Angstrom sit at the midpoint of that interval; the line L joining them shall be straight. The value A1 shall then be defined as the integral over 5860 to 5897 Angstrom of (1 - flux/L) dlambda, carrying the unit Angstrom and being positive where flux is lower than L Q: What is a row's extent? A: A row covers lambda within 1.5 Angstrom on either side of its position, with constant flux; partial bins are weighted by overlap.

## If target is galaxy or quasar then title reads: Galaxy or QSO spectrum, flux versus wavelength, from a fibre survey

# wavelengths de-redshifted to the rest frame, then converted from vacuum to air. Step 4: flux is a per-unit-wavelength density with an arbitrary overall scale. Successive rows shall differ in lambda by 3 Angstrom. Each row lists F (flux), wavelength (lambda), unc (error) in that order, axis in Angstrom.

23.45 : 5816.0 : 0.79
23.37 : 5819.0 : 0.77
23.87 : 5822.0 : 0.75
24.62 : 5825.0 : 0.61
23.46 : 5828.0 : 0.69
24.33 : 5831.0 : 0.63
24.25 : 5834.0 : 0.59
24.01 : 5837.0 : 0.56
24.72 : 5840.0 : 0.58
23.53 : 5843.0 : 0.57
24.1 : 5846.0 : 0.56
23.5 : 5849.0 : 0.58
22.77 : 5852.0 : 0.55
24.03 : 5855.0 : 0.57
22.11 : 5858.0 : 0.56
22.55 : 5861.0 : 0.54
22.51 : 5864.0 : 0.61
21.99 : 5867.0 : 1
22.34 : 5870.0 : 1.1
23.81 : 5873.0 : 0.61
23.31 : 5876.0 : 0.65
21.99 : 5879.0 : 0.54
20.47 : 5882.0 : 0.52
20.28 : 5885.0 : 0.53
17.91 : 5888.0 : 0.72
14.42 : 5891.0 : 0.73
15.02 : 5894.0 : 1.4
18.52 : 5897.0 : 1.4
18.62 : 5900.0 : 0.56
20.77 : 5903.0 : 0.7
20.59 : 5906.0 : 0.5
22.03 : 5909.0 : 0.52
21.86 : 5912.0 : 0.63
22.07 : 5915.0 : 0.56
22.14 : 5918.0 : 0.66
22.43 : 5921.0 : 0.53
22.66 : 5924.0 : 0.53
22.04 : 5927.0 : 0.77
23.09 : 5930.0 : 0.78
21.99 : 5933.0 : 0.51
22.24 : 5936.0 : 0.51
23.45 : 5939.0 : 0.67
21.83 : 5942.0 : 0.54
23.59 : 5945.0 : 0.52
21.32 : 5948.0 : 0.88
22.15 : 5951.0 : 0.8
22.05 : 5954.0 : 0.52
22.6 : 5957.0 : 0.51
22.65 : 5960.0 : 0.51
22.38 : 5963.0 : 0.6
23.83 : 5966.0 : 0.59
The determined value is 3.8 Angstrom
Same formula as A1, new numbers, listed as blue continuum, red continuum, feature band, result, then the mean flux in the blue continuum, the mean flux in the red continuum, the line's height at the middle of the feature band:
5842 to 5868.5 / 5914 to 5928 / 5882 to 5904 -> 4.43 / 23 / 22.3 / 22.6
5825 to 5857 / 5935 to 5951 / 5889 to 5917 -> 4.45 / 23.9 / 22.5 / 23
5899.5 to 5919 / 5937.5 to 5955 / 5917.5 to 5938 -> -0.54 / 21.3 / 22.4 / 21.8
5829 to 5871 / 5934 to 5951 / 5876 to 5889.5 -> 1.48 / 23.4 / 22.4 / 23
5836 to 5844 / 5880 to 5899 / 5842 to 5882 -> -2.96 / 24.1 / 17.9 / 21.4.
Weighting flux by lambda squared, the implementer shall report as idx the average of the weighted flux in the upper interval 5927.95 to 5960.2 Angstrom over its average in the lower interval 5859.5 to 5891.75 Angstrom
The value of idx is 1.08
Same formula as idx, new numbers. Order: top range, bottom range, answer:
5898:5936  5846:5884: 0.97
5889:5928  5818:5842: 0.86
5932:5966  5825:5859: 0.98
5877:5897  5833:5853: 0.79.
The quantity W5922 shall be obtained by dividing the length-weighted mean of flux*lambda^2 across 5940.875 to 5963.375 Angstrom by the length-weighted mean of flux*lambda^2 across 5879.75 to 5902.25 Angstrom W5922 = 1.3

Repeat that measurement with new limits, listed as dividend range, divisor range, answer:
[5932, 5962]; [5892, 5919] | 1.13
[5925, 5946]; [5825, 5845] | 0.97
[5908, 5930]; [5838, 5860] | 0.97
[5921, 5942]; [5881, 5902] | 1.28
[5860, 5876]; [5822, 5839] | 0.95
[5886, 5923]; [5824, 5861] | 0.85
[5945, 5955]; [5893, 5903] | 1.25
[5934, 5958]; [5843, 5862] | 1.00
